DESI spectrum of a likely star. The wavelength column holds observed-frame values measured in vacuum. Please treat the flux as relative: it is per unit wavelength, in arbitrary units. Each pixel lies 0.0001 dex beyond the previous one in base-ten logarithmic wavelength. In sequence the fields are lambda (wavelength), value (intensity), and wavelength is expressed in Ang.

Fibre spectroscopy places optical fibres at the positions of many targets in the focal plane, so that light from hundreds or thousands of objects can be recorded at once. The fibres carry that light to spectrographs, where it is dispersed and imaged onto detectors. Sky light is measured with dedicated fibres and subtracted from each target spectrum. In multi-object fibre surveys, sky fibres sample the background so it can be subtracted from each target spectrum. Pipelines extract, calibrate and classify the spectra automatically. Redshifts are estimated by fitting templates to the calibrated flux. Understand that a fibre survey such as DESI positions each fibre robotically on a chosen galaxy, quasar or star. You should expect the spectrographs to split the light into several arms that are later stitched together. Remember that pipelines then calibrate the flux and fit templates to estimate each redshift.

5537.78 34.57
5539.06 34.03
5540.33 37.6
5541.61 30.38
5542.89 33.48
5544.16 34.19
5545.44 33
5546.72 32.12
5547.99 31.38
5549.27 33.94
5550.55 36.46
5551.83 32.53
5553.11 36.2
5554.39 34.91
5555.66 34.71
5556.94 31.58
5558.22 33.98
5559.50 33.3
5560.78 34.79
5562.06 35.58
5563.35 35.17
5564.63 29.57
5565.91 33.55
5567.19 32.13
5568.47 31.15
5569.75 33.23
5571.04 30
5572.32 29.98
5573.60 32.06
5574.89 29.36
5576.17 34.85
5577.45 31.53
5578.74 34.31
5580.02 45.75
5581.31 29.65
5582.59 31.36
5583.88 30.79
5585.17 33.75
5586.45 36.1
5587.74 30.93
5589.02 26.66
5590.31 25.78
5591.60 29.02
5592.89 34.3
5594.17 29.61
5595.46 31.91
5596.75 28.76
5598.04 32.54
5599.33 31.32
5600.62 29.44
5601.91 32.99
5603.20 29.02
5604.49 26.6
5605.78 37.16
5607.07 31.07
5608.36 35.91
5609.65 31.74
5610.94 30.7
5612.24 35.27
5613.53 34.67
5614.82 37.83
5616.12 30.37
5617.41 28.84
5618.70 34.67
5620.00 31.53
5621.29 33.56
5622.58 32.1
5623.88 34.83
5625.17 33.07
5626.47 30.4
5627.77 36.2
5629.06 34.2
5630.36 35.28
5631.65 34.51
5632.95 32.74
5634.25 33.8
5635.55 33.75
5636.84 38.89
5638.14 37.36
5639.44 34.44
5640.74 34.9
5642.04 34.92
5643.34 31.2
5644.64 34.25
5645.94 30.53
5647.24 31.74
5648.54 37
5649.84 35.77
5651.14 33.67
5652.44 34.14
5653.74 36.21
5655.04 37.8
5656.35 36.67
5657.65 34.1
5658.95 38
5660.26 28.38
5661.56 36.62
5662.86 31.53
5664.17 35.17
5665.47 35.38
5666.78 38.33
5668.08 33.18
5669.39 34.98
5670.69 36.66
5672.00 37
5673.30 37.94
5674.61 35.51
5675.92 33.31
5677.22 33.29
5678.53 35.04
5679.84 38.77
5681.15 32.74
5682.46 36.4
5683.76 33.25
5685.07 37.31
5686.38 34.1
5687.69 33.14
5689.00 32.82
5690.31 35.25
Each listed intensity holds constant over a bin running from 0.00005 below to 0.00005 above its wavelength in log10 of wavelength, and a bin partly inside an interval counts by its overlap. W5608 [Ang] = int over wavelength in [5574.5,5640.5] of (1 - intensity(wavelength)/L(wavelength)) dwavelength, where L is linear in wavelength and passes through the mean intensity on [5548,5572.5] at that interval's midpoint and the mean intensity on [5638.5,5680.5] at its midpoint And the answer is 2.5 Ang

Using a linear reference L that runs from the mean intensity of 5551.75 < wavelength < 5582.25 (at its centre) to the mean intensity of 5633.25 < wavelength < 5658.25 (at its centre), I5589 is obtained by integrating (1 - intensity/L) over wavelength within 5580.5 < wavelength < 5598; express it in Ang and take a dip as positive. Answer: 1.5 Ang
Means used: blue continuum 33.3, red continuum 34.8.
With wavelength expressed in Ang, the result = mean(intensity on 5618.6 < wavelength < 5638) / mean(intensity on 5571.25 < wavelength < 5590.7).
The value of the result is 1.06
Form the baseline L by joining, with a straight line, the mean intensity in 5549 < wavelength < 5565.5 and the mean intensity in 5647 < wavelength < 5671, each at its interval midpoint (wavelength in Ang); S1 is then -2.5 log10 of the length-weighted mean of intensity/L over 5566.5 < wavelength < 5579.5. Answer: 0.07 mag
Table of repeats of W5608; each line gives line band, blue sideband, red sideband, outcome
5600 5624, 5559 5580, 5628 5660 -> 1.0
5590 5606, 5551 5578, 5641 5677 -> 1.4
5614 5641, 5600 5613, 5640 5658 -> -0.6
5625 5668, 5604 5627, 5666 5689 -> -0.6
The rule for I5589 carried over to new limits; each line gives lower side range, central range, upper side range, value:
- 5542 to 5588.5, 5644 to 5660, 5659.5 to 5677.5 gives -0.1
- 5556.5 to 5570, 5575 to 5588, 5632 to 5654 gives -0.2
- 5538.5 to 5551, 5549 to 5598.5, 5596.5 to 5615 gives 0.6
